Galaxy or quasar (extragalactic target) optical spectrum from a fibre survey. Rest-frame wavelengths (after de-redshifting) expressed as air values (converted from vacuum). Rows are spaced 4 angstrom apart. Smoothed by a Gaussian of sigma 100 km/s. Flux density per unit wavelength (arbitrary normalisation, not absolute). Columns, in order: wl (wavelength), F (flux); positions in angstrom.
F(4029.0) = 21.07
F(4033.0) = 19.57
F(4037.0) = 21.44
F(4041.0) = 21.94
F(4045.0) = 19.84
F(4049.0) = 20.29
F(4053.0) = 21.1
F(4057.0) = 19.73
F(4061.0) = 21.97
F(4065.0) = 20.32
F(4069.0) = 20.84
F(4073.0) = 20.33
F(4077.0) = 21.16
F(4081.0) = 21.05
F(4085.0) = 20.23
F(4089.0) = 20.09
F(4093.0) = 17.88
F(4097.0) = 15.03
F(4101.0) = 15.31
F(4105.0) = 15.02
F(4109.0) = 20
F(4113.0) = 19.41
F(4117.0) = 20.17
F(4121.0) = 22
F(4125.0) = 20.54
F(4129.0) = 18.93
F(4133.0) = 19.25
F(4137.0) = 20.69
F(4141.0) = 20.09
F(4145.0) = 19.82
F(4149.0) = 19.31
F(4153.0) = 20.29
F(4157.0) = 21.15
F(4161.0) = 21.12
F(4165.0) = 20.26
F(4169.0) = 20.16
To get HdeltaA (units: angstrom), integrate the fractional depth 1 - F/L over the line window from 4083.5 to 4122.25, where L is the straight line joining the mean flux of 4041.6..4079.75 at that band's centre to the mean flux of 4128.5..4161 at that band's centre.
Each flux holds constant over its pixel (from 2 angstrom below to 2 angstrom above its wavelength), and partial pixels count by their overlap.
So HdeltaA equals 3.7 angstrom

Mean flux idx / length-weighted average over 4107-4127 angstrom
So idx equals 20.4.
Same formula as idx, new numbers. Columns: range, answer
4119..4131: 20.5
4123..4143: 19.9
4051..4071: 20.8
